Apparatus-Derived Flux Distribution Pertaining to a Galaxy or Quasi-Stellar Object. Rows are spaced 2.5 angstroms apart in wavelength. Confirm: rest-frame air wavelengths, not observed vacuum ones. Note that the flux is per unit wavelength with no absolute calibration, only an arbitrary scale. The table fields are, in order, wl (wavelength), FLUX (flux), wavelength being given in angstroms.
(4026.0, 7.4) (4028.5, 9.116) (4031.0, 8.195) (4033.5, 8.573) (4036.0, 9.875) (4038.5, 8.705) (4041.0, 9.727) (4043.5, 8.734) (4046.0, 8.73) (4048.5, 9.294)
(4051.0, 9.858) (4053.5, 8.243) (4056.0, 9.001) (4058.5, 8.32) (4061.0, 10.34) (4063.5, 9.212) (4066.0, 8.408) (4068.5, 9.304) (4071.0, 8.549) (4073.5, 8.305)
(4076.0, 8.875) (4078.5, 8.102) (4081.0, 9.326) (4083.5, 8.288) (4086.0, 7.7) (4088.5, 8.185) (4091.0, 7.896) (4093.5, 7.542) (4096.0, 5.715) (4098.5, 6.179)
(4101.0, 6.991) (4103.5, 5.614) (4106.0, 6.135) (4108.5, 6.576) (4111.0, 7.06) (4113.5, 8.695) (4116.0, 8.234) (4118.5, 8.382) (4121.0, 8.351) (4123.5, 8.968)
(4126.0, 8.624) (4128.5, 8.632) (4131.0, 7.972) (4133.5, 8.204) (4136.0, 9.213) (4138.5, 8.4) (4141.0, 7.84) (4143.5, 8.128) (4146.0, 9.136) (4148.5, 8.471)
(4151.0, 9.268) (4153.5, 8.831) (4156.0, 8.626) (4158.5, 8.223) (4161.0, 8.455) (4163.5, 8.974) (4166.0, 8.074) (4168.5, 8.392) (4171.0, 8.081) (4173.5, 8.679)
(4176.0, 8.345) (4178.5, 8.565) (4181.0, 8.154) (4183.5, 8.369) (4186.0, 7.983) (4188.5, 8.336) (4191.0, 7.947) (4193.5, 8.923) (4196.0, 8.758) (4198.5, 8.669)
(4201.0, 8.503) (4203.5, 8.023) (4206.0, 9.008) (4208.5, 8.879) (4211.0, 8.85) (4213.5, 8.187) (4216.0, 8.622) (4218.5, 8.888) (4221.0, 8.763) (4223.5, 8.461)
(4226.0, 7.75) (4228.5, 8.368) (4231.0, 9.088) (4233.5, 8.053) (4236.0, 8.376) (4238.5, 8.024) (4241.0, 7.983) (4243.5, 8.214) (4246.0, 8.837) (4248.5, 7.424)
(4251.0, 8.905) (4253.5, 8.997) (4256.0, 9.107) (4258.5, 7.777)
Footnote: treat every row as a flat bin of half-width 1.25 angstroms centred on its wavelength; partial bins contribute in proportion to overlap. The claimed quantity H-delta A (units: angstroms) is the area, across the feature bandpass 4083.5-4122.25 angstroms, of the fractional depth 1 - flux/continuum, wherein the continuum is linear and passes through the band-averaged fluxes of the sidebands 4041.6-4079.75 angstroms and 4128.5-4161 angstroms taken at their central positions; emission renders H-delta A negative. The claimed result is 6.2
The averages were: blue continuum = 8.9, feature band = 7.32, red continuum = 8.53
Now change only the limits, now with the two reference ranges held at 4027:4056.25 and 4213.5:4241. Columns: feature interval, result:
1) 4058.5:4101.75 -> 3.3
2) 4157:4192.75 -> 1.0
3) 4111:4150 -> 1.2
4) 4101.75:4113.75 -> 2.9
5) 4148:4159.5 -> -0.1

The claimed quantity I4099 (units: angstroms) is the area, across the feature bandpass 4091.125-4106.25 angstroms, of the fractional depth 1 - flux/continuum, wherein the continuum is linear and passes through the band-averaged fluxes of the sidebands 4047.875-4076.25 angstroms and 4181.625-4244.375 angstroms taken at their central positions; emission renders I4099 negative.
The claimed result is 4.0 angstroms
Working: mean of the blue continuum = 8.97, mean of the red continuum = 8.44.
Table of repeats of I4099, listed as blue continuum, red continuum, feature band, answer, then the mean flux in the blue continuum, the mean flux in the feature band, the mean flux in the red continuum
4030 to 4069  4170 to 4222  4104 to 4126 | 2.6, 9.03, 7.77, 8.5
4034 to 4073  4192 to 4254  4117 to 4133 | 0.6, 9.06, 8.47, 8.49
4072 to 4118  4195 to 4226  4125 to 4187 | -2.8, 7.54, 8.47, 8.6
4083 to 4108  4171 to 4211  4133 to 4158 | -2.7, 6.97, 8.61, 8.48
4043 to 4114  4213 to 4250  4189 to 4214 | -0.9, 8.1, 8.58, 8.34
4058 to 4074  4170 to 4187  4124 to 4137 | 0.1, 8.98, 8.54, 8.32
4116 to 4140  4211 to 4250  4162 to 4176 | 0.0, 8.5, 8.43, 8.36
